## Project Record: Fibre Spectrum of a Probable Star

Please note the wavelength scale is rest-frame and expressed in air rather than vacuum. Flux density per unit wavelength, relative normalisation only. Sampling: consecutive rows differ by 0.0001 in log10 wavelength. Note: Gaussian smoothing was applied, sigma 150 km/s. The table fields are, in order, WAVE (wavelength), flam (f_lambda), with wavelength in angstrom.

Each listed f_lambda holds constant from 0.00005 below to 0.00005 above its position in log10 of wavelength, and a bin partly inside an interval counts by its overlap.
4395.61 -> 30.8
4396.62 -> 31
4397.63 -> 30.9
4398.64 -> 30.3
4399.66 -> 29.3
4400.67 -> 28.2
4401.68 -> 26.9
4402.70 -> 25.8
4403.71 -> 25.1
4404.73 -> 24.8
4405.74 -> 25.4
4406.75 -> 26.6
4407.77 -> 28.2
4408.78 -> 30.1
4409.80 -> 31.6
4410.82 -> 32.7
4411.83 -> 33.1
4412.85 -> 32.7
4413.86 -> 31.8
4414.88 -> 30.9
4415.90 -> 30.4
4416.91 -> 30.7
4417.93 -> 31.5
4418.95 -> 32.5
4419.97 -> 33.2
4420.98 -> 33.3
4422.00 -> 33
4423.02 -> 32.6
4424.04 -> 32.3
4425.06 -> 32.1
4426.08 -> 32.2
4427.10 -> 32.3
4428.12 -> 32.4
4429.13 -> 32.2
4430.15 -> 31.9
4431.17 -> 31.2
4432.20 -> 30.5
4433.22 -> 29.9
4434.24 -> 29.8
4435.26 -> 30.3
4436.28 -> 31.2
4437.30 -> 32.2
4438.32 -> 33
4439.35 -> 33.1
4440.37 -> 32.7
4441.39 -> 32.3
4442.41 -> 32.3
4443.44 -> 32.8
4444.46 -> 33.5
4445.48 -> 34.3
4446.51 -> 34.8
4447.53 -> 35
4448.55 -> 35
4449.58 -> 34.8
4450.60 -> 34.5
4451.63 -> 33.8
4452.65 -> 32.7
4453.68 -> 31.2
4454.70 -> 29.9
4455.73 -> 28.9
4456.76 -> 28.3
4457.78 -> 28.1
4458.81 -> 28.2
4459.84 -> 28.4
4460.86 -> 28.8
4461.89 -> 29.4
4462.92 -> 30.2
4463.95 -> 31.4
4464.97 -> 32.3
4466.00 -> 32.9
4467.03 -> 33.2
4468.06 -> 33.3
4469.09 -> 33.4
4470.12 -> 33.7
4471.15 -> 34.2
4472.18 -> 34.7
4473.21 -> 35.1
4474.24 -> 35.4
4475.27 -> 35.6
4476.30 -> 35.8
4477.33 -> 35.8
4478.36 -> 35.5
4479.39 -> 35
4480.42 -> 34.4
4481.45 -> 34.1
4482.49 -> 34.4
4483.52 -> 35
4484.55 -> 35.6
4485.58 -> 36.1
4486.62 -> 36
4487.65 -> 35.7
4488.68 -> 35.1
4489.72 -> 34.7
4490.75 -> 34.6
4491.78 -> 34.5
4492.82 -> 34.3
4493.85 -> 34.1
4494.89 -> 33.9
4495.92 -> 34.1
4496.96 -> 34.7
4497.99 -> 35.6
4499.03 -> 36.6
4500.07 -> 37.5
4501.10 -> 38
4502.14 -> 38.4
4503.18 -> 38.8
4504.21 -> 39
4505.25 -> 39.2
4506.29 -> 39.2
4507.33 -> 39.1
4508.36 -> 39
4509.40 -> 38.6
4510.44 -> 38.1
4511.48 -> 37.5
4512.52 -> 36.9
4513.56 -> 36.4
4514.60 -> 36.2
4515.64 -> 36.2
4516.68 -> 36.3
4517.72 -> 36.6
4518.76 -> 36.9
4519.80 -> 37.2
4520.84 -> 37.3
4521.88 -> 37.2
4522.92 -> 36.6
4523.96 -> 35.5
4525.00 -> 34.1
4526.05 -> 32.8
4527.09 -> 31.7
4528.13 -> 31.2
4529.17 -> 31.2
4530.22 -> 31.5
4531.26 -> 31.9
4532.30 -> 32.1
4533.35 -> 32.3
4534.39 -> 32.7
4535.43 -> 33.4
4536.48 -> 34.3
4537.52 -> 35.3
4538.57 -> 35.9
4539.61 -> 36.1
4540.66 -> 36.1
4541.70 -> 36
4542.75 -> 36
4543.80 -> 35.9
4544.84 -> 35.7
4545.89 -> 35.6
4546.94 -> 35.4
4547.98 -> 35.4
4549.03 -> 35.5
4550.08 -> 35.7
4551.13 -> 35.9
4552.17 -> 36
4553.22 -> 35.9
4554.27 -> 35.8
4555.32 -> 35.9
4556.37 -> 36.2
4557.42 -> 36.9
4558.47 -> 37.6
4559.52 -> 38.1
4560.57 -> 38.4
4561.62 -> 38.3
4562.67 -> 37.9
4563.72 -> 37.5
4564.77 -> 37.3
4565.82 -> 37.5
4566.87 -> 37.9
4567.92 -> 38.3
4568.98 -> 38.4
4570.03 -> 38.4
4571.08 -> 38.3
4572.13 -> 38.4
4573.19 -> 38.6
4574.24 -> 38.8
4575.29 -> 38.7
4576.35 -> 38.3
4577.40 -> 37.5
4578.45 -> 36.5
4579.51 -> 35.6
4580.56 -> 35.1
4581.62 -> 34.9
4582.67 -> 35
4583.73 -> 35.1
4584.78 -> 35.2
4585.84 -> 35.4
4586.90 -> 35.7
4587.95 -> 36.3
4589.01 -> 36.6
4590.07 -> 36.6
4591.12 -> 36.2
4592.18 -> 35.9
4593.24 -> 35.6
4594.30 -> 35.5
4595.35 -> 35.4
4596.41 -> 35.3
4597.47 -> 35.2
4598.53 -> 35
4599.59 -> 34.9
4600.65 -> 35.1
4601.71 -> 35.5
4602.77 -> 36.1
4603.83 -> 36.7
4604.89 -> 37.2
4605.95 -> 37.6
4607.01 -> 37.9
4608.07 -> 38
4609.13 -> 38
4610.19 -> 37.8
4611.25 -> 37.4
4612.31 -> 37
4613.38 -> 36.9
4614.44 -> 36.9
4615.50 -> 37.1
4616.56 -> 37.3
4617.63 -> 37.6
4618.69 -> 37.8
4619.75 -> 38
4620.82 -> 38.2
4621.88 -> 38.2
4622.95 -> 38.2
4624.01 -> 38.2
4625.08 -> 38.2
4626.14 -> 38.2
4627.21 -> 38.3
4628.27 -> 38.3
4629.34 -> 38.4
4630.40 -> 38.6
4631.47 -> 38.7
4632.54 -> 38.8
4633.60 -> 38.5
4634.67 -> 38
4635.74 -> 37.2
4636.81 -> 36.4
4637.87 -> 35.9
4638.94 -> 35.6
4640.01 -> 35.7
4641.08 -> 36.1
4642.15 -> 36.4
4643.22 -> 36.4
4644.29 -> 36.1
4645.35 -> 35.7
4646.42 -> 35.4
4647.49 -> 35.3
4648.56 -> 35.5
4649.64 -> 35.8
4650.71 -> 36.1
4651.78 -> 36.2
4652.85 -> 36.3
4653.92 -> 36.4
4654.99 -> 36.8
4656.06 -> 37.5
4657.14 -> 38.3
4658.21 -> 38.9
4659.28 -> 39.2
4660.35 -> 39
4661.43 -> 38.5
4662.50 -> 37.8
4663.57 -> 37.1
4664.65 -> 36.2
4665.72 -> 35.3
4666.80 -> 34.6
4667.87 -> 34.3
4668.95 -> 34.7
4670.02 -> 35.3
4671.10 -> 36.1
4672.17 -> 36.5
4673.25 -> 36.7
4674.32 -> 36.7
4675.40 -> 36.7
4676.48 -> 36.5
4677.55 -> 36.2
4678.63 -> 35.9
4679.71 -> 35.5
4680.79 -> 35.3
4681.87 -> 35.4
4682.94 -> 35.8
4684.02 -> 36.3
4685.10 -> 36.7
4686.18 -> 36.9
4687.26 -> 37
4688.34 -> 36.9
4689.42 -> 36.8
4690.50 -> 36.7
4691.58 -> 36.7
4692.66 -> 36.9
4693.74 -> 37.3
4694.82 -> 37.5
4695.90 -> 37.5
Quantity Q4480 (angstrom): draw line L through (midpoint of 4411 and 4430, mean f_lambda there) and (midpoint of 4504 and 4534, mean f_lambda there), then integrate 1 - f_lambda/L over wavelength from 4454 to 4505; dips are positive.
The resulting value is 0.6 angstrom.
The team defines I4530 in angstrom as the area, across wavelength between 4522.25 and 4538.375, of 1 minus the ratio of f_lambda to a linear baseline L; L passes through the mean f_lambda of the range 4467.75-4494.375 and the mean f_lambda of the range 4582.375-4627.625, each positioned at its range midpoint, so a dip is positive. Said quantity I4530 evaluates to 1.1 angstrom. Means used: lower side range 34.9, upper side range 36.7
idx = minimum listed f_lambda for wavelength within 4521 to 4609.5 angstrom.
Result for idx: 31.2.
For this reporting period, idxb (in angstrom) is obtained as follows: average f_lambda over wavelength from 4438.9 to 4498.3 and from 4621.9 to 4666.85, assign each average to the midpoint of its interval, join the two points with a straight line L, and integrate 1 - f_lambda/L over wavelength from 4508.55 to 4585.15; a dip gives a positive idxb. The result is -2.2 angstrom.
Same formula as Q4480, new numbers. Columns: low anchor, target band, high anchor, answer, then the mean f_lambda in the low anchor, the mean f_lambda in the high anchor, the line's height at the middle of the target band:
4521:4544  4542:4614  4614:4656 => -2.4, 34.1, 37.1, 35.4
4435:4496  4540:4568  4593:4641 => -0.9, 33.2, 37.1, 35.5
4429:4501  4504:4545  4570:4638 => -0.9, 33.2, 37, 34.9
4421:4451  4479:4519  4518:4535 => -3.3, 32.6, 33.9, 33.5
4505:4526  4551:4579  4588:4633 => -0.4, 37.1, 37.1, 37.1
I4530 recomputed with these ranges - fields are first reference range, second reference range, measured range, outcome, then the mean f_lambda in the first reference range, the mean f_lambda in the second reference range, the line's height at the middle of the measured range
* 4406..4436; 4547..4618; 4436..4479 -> -0.10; 31.4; 36.7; 32.6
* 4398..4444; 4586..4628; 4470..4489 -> -1.40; 30.8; 36.9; 32.7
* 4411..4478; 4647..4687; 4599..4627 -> -1.48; 32.3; 36.4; 35.4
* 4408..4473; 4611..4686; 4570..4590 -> -0.83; 32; 36.9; 35.3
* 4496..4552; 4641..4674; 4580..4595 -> 0.20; 35.8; 36.5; 36.1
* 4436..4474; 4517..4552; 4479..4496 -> -0.77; 32.3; 34.8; 33.3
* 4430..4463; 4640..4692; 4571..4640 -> -3.67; 31.6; 36.4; 35.1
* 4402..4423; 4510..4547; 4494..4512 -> -1.82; 30.2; 35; 34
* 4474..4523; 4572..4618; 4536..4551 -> 0.31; 36.3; 36.5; 36.4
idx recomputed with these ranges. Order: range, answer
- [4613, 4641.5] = 35.6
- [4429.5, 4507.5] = 28.1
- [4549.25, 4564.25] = 35.7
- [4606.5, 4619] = 36.9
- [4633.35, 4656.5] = 35.3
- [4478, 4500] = 33.9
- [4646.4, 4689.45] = 34.3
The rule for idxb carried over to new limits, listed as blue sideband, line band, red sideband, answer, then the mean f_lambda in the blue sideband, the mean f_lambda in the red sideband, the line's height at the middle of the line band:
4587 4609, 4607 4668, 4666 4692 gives -1.81 angstrom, 36.2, 36.1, 36.1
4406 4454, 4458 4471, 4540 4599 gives 0.76 angstrom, 32.1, 36.5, 33.2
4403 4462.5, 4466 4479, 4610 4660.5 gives -0.84 angstrom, 31.3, 37.3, 32.5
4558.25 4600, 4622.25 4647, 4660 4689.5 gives -0.53 angstrom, 36.8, 36.3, 36.5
